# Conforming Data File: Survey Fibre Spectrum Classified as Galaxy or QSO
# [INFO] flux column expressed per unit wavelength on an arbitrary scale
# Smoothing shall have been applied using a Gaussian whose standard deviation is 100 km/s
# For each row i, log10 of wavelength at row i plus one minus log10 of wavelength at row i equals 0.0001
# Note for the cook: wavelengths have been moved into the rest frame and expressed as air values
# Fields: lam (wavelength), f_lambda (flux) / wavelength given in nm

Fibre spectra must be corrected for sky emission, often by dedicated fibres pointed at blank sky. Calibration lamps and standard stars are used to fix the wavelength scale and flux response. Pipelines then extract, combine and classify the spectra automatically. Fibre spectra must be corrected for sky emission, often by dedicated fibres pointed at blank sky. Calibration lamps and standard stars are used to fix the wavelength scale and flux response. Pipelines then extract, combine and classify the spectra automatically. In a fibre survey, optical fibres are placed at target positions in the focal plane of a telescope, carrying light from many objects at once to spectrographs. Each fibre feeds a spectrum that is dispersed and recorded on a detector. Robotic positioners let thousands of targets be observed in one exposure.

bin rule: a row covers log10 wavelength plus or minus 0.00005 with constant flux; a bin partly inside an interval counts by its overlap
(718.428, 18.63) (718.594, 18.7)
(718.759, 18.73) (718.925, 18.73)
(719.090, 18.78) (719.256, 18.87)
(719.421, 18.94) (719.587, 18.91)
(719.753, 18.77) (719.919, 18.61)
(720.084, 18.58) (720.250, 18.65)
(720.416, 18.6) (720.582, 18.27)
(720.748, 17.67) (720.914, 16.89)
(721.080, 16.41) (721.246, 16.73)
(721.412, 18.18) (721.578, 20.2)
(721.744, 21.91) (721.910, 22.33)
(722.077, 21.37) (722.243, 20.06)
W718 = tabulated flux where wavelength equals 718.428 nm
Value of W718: 18.63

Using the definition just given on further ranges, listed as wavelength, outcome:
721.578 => 20.2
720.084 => 18.58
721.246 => 16.73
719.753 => 18.77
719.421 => 18.94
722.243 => 20.06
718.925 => 18.73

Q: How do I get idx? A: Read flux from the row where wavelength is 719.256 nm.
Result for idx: 18.87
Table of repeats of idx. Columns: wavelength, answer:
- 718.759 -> 18.73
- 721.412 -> 18.18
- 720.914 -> 16.89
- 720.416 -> 18.6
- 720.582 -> 18.27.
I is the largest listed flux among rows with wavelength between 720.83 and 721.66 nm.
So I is 20.2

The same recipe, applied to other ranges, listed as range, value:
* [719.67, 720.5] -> 18.77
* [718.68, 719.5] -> 18.94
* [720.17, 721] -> 18.65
